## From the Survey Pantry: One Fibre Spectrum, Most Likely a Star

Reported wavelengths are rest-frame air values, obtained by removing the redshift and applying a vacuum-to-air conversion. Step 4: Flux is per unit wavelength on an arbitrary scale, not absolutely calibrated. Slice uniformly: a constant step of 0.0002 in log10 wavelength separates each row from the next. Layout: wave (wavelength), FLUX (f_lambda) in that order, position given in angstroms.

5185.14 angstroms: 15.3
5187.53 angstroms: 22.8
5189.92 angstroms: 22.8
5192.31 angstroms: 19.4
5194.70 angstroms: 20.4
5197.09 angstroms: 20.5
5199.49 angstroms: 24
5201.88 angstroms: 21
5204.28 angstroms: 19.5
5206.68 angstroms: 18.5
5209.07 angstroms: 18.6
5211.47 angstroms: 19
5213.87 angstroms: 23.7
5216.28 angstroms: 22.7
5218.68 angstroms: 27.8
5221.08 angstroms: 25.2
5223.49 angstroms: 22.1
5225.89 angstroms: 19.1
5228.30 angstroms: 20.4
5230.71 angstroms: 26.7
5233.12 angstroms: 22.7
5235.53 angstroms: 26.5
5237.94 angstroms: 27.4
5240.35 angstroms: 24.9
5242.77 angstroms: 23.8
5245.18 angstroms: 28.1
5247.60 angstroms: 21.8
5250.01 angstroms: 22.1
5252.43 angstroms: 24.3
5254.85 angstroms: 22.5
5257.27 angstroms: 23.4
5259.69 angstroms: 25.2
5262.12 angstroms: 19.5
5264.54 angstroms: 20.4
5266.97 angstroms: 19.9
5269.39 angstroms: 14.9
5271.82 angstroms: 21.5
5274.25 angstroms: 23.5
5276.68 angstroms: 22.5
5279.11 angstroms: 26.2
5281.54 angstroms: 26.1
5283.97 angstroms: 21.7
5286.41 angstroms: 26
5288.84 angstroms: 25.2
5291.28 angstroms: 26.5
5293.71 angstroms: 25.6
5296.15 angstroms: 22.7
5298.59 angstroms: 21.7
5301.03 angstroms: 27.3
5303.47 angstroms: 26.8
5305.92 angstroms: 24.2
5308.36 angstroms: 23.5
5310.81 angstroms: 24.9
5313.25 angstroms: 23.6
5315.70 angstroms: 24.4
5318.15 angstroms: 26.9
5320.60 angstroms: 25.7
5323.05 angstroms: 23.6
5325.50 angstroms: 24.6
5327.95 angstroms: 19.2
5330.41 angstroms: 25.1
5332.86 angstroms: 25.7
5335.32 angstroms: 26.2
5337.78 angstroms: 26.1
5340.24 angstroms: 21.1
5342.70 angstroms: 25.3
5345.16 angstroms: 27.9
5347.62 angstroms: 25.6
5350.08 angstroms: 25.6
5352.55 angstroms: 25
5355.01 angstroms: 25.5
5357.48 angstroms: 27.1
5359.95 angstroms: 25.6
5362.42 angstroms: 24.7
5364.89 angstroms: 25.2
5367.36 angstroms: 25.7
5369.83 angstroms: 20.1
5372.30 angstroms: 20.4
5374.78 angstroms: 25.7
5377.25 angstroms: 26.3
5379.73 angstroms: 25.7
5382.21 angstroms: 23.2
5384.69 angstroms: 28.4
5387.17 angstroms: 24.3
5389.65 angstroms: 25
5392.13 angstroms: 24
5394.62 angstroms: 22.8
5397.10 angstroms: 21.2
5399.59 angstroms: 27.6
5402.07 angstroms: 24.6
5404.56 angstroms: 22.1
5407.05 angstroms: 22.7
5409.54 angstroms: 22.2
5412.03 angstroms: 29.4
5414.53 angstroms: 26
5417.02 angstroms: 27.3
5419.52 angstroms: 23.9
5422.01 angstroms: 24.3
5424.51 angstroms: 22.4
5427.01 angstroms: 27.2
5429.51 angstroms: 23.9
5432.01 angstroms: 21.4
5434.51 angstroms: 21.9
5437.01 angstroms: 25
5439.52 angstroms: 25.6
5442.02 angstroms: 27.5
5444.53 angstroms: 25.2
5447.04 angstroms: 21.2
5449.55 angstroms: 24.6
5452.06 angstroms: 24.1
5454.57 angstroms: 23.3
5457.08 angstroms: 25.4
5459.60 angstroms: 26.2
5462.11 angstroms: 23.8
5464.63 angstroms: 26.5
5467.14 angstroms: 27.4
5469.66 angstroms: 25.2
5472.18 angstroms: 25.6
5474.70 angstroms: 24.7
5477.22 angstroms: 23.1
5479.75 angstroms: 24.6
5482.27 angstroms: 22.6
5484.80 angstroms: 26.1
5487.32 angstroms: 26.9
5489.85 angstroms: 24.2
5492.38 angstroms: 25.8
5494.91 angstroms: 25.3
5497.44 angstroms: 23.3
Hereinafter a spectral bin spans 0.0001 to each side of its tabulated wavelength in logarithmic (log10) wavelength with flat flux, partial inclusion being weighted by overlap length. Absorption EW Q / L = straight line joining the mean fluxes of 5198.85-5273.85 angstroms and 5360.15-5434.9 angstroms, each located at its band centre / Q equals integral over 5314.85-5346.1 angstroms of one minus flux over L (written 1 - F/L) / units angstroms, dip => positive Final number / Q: -1.5 angstroms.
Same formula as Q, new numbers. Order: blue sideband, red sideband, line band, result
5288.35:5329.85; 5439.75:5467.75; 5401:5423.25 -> 0.1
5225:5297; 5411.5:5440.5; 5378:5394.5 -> -0.4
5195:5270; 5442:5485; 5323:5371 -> -2.4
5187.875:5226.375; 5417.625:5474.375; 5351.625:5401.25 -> -1.9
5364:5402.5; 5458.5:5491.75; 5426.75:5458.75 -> 0.8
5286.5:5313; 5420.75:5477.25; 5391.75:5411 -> 1.0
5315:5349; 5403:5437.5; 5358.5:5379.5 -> 0.2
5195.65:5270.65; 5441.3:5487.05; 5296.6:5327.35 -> -1.8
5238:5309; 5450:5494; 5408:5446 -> -0.2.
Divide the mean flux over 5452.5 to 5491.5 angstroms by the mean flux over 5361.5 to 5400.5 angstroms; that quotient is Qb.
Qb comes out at 1.03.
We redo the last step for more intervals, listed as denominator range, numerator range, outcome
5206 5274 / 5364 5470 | 1.08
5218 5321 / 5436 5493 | 1.05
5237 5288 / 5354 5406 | 1.06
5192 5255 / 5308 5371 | 1.09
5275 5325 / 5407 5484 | 1.00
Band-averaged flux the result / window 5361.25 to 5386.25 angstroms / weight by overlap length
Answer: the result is 24.5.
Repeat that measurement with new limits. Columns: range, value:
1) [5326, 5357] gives 24.9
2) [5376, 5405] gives 24.7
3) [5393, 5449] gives 24.3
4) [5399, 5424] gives 24.9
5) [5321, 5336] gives 24.1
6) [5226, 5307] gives 23.6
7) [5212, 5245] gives 24.1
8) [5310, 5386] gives 24.8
